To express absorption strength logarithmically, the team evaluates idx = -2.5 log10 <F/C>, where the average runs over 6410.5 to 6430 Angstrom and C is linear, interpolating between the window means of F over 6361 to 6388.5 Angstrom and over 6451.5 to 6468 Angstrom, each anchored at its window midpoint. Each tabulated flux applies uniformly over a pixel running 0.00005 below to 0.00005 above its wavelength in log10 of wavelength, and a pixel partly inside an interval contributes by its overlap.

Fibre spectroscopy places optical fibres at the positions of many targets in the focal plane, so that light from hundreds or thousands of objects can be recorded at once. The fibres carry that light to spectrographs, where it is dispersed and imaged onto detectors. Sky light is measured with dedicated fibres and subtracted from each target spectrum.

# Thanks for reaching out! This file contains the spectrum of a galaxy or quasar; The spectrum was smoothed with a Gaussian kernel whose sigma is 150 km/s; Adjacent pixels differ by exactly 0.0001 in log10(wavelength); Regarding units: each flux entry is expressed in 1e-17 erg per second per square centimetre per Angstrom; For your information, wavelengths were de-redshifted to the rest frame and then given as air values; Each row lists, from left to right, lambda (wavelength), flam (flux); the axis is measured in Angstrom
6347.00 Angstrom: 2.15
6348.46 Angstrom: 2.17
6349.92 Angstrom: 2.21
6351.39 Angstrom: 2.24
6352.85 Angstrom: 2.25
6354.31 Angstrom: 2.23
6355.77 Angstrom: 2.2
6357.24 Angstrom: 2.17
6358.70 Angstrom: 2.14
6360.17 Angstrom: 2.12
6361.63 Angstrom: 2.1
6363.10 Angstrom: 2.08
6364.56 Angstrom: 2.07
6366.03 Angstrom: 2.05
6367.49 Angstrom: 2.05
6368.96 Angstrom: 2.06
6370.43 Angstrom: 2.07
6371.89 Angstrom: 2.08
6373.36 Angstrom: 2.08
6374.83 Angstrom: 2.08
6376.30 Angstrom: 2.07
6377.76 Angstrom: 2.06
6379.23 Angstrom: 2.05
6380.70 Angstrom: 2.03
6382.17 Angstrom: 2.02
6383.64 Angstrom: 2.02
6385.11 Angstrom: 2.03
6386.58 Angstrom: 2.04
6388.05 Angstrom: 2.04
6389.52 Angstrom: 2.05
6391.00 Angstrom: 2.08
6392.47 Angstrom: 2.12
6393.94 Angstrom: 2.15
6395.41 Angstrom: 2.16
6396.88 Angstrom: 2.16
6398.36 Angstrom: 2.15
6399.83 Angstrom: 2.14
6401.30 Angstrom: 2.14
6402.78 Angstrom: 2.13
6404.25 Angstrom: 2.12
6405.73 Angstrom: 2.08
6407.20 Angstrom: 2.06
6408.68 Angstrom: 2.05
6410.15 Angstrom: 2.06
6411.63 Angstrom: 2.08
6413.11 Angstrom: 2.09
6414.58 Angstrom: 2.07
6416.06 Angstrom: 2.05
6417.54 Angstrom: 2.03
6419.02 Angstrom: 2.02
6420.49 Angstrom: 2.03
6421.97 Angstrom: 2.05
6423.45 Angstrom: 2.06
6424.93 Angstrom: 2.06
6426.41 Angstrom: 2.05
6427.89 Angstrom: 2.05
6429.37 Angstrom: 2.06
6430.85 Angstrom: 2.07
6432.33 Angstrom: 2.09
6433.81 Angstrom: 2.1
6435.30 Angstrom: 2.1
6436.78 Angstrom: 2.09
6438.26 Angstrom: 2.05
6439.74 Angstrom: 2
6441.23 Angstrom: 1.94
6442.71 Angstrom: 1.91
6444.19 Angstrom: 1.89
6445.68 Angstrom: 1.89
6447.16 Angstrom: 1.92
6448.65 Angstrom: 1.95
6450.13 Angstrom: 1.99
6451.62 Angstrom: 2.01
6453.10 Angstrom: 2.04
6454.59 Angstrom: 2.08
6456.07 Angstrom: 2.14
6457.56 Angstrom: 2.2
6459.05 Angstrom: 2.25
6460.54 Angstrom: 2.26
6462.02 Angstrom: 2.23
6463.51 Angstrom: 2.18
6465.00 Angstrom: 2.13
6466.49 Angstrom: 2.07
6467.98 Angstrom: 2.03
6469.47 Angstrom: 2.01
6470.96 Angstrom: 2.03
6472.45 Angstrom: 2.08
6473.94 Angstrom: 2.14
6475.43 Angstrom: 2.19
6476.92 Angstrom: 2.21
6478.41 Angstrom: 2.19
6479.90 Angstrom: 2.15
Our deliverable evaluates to 0.03 mag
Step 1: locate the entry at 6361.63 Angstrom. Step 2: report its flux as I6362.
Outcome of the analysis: 2.1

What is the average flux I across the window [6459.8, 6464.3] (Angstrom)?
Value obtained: 2.22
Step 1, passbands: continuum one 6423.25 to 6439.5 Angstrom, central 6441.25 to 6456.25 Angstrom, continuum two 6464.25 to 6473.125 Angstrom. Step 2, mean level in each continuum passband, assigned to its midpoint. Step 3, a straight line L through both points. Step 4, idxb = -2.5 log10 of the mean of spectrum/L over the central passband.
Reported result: 0.047 mag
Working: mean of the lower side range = 2.07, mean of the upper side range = 2.06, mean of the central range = 1.98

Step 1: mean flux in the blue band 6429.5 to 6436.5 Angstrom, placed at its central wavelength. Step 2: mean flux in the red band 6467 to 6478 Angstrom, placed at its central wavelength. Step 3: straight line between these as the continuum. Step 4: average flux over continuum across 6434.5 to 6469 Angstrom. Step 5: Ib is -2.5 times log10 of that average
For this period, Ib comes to 0.02 mag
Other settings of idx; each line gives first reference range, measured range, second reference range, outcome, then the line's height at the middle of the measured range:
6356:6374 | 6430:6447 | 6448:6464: 0.056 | 2.12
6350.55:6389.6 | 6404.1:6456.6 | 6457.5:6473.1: 0.042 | 2.12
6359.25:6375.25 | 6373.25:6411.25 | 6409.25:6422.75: -0.010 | 2.06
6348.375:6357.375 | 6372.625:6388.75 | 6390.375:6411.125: 0.056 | 2.16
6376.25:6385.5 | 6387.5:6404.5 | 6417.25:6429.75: -0.041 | 2.04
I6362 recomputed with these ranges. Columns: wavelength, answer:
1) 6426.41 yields 2.05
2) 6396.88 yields 2.16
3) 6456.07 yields 2.14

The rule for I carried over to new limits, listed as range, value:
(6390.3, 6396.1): 2.13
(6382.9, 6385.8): 2.02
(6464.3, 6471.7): 2.05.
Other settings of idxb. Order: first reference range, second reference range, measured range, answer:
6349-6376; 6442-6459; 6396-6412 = -0.018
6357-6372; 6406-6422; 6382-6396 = 0.000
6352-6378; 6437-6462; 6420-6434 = -0.001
